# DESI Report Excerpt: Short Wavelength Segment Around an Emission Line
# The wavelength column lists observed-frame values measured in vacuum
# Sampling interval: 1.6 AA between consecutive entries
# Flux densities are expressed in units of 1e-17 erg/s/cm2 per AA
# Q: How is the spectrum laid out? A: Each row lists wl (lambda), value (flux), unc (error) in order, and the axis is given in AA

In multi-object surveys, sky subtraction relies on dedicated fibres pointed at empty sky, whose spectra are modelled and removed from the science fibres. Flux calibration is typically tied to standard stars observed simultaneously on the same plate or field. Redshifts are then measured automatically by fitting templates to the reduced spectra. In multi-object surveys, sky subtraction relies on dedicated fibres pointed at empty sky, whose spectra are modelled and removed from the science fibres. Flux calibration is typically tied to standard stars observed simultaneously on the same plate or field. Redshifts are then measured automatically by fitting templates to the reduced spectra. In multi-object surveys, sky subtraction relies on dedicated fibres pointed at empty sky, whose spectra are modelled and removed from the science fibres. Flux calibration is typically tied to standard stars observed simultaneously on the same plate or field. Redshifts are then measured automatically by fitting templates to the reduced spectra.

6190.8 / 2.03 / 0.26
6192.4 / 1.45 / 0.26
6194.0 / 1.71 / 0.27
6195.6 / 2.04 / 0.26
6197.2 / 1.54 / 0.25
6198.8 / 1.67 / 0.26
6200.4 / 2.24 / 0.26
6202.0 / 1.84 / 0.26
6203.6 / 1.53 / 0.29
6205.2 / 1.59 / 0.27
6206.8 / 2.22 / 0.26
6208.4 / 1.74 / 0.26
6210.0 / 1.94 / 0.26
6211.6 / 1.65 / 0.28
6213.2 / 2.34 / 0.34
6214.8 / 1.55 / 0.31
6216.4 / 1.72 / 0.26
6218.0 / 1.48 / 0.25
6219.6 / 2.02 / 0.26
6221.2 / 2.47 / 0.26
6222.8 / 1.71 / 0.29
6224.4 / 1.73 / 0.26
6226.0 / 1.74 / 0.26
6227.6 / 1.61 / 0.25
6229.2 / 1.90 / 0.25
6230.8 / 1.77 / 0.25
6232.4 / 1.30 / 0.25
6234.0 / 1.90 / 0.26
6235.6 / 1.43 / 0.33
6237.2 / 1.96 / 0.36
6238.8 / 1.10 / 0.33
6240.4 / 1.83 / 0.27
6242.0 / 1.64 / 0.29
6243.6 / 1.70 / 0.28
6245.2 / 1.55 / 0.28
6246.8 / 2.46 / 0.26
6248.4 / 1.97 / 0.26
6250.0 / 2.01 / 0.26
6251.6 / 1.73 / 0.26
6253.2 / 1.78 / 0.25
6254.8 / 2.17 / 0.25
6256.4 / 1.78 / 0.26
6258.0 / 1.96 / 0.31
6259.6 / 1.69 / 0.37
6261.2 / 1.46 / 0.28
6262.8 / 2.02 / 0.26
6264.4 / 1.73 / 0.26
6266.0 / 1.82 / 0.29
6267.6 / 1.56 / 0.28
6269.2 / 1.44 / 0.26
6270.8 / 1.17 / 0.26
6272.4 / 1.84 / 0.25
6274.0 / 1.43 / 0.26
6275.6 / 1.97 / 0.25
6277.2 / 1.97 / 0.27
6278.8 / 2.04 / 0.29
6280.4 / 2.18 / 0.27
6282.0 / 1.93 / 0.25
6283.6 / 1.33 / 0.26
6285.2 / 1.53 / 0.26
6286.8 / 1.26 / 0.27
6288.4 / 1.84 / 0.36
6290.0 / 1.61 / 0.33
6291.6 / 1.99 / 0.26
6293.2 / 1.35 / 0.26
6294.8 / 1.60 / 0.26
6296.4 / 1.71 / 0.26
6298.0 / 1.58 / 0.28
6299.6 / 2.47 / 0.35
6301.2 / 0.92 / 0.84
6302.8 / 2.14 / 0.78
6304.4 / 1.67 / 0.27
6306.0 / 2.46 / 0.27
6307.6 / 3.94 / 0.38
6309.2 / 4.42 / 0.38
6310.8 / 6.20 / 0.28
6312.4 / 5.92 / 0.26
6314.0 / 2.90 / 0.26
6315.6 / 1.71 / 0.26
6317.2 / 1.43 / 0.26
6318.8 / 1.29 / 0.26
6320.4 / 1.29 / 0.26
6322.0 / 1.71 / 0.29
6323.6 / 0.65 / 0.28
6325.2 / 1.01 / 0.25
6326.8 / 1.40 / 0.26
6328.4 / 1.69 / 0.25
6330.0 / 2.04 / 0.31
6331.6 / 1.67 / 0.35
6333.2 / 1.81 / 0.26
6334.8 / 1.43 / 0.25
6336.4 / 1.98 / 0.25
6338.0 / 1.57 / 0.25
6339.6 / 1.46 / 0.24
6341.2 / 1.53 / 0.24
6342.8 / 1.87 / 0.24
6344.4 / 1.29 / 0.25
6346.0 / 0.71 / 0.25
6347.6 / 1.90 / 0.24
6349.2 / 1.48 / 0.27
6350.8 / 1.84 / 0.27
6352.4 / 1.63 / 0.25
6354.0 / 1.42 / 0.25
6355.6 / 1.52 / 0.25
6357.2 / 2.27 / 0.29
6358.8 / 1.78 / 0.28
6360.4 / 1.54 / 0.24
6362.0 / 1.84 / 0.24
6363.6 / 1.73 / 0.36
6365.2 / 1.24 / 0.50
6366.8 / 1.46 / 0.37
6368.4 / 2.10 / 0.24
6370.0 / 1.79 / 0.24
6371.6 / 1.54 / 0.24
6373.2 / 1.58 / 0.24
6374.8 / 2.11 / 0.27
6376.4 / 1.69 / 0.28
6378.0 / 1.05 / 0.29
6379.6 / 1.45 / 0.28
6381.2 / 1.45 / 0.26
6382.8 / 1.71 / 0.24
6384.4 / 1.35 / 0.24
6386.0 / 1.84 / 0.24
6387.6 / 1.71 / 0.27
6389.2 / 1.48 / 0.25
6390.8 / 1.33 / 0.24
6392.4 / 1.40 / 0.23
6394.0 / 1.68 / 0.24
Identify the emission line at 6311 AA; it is Hbeta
